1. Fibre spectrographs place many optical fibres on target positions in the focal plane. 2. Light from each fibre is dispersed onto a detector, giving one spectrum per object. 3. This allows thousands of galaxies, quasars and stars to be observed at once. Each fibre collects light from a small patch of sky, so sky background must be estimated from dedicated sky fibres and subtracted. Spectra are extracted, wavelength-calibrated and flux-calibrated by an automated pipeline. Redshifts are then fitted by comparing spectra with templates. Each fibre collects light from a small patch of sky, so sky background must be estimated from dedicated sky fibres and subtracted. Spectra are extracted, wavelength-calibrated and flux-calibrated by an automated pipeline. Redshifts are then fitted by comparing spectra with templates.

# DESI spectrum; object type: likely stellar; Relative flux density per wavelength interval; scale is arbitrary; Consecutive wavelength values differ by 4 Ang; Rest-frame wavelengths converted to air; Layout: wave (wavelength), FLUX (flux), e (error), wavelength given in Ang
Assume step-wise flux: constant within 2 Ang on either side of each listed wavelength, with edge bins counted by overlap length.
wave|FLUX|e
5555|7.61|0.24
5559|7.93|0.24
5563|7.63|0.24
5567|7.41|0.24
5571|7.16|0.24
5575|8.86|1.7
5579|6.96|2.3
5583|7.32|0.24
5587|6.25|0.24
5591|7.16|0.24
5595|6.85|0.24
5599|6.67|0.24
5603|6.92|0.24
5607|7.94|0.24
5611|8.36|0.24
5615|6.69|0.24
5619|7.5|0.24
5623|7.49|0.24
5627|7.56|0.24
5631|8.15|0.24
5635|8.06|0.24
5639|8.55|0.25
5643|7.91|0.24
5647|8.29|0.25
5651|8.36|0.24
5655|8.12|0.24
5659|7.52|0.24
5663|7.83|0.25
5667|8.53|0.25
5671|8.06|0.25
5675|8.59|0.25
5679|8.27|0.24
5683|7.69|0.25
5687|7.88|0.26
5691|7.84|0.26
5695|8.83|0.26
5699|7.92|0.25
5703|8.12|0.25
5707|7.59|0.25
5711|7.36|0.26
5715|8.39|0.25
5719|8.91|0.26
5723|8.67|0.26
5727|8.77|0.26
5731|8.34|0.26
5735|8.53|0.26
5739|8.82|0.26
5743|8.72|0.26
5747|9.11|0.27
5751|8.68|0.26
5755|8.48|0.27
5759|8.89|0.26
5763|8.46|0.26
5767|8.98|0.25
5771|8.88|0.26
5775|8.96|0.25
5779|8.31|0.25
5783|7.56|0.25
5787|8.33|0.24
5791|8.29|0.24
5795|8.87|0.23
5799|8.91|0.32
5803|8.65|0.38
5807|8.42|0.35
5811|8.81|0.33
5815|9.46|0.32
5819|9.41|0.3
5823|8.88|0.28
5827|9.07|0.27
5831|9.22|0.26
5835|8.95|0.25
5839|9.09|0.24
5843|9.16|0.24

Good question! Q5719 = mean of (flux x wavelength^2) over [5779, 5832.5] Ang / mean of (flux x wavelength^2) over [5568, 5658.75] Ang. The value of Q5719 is 1.2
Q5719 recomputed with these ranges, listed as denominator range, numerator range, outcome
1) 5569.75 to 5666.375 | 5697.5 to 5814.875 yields 1.17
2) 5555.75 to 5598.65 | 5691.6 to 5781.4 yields 1.23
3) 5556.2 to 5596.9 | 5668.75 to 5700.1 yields 1.15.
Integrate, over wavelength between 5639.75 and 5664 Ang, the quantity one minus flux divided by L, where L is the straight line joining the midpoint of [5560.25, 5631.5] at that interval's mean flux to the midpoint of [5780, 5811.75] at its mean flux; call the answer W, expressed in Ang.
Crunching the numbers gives -1.2 Ang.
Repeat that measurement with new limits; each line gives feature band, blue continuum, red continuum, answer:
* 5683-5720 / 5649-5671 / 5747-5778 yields 1.3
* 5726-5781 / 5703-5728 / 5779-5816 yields -2.1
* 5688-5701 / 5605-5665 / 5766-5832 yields 0.0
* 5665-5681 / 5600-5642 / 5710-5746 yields -0.5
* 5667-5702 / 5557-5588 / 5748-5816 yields -0.3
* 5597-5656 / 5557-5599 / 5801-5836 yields -0.8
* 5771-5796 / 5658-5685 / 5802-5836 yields 1.1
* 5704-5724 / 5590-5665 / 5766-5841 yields 0.2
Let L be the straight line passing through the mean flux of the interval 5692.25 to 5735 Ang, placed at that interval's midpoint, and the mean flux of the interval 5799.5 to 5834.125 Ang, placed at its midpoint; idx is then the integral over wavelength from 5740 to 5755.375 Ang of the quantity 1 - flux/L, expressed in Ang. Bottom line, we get -0.47 Ang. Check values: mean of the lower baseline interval 8.29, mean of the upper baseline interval 8.99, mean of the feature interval 8.78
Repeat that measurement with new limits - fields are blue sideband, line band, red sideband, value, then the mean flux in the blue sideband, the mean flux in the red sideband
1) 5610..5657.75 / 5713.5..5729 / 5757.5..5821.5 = -0.64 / 7.9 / 8.7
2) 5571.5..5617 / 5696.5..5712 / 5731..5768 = 0.90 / 7.27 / 8.71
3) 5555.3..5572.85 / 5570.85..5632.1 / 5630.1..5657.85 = 3.78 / 7.54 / 8.19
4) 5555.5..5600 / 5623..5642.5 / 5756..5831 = -0.83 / 7.32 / 8.74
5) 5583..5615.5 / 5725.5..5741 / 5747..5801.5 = -0.66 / 7.14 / 8.6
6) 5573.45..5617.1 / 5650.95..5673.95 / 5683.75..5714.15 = -1.10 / 7.26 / 7.94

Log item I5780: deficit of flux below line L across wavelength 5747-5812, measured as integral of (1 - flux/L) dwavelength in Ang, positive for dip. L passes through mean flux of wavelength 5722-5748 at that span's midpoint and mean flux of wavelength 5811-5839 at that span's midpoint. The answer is 2.23 Ang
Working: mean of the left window 8.69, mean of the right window 9.13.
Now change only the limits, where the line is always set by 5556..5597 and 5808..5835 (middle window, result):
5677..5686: 0.2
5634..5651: -0.9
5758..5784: 0.4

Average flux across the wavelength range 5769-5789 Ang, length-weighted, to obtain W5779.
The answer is 8.41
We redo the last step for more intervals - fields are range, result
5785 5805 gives 8.61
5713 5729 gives 8.68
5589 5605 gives 6.9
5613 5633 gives 7.48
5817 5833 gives 9.14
